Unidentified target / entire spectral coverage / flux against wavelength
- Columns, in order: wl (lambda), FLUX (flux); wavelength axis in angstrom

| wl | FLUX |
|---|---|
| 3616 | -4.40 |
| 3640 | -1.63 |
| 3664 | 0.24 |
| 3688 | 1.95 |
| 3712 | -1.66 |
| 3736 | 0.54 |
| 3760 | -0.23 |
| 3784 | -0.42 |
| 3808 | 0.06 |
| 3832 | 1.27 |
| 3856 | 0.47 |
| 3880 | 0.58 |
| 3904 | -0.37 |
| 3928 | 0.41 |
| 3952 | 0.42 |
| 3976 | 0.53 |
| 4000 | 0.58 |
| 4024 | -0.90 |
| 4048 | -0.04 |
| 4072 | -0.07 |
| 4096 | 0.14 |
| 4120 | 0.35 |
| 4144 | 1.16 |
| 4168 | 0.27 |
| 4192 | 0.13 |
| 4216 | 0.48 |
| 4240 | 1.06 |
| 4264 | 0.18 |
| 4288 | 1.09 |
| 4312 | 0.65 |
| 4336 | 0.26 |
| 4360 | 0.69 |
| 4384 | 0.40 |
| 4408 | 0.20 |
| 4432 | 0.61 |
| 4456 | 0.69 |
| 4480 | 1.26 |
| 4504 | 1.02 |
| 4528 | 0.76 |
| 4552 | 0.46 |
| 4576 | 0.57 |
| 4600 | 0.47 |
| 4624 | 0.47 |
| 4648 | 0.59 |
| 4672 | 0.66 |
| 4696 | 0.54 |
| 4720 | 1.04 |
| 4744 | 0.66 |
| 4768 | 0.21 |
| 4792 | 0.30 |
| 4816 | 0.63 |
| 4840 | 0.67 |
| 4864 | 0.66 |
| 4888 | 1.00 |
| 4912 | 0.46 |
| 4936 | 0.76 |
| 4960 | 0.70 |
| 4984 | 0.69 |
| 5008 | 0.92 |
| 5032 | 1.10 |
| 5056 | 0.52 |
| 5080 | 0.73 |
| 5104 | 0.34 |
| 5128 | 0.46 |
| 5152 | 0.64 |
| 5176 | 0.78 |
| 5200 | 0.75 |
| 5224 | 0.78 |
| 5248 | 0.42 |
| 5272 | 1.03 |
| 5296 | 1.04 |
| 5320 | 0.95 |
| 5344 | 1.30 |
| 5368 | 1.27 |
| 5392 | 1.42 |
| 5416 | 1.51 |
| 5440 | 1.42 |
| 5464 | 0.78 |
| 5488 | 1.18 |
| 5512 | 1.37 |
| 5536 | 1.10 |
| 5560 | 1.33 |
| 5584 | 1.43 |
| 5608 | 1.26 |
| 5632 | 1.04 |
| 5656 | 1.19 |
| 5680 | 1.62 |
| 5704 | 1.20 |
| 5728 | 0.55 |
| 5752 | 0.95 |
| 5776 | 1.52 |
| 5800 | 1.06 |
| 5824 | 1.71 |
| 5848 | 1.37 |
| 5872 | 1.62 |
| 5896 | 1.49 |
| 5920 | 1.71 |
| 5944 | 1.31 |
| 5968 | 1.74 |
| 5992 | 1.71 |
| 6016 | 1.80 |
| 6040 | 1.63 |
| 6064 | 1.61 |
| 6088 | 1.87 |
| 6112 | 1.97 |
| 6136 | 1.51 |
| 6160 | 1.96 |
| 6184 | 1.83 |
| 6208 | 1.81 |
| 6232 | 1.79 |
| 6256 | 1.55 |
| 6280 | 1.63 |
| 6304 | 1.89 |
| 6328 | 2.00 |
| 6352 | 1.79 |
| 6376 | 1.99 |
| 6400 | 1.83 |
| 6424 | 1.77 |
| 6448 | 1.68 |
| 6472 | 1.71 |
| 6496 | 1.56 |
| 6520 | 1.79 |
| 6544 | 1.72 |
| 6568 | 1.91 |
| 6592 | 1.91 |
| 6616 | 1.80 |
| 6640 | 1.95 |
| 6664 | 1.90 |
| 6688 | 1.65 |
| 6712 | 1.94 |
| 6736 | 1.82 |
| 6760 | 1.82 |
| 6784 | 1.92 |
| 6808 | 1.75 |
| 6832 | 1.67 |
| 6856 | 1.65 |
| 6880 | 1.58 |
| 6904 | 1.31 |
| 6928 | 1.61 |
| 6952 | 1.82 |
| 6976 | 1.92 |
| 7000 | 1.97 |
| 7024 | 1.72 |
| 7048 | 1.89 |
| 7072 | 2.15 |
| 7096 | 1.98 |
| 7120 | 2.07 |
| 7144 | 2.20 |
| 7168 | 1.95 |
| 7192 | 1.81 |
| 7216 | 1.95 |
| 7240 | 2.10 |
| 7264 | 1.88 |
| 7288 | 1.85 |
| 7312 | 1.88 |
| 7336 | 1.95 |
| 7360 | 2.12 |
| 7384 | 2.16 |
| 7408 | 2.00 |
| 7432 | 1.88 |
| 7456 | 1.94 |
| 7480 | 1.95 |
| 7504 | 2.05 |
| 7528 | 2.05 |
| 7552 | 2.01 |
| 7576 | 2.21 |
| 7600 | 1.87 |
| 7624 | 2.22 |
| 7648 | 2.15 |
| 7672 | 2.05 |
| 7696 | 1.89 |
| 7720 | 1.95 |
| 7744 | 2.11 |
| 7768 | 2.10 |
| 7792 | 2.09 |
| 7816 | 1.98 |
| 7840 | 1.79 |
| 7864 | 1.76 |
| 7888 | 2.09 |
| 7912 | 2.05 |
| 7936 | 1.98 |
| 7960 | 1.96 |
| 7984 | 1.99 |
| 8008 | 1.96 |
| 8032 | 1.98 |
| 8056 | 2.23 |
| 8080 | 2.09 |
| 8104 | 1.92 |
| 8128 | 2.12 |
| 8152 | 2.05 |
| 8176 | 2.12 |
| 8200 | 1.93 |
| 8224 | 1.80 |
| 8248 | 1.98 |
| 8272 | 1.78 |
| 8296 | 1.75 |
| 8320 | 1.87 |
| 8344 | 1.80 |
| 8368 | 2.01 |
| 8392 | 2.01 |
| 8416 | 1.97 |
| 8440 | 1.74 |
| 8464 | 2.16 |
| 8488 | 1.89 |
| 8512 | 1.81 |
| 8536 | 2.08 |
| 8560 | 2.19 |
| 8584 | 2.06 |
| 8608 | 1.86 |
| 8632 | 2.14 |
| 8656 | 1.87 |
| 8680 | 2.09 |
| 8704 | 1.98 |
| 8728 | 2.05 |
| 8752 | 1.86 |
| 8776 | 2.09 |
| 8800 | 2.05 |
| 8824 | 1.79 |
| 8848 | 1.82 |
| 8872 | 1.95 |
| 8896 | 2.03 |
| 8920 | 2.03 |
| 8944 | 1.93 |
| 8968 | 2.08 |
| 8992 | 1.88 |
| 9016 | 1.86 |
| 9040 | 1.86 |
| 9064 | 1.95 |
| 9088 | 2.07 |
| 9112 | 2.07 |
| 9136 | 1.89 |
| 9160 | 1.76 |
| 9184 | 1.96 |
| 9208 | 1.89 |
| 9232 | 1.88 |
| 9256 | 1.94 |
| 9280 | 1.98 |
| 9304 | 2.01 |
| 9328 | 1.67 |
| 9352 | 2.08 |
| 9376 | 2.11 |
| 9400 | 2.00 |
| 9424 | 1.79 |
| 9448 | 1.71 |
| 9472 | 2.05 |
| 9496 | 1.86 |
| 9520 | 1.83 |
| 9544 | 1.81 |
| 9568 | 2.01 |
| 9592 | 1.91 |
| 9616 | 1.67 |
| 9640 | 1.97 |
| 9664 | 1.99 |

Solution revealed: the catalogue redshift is 0.33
